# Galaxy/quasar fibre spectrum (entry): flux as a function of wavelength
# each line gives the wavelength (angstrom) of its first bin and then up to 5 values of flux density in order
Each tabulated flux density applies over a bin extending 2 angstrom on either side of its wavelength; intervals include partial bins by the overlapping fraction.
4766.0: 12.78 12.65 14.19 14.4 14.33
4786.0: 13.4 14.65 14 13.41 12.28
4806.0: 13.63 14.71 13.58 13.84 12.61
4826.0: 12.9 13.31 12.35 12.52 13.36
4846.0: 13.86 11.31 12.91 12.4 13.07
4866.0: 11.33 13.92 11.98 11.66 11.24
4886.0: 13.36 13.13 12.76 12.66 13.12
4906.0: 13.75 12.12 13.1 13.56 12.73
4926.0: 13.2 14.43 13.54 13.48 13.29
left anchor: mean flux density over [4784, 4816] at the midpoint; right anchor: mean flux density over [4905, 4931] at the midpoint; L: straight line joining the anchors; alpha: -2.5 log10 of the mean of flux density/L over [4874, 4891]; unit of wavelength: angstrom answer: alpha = 0.09 mag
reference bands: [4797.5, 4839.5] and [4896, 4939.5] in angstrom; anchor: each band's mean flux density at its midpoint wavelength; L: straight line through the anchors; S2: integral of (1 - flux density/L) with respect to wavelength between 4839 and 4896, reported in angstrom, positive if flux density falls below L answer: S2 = 2.70 angstrom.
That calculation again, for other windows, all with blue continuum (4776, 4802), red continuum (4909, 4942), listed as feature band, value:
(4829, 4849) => 1.0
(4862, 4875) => 1.0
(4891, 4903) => 0.5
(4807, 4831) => 0.5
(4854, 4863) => 0.6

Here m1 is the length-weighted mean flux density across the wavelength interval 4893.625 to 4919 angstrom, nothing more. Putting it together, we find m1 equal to 13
